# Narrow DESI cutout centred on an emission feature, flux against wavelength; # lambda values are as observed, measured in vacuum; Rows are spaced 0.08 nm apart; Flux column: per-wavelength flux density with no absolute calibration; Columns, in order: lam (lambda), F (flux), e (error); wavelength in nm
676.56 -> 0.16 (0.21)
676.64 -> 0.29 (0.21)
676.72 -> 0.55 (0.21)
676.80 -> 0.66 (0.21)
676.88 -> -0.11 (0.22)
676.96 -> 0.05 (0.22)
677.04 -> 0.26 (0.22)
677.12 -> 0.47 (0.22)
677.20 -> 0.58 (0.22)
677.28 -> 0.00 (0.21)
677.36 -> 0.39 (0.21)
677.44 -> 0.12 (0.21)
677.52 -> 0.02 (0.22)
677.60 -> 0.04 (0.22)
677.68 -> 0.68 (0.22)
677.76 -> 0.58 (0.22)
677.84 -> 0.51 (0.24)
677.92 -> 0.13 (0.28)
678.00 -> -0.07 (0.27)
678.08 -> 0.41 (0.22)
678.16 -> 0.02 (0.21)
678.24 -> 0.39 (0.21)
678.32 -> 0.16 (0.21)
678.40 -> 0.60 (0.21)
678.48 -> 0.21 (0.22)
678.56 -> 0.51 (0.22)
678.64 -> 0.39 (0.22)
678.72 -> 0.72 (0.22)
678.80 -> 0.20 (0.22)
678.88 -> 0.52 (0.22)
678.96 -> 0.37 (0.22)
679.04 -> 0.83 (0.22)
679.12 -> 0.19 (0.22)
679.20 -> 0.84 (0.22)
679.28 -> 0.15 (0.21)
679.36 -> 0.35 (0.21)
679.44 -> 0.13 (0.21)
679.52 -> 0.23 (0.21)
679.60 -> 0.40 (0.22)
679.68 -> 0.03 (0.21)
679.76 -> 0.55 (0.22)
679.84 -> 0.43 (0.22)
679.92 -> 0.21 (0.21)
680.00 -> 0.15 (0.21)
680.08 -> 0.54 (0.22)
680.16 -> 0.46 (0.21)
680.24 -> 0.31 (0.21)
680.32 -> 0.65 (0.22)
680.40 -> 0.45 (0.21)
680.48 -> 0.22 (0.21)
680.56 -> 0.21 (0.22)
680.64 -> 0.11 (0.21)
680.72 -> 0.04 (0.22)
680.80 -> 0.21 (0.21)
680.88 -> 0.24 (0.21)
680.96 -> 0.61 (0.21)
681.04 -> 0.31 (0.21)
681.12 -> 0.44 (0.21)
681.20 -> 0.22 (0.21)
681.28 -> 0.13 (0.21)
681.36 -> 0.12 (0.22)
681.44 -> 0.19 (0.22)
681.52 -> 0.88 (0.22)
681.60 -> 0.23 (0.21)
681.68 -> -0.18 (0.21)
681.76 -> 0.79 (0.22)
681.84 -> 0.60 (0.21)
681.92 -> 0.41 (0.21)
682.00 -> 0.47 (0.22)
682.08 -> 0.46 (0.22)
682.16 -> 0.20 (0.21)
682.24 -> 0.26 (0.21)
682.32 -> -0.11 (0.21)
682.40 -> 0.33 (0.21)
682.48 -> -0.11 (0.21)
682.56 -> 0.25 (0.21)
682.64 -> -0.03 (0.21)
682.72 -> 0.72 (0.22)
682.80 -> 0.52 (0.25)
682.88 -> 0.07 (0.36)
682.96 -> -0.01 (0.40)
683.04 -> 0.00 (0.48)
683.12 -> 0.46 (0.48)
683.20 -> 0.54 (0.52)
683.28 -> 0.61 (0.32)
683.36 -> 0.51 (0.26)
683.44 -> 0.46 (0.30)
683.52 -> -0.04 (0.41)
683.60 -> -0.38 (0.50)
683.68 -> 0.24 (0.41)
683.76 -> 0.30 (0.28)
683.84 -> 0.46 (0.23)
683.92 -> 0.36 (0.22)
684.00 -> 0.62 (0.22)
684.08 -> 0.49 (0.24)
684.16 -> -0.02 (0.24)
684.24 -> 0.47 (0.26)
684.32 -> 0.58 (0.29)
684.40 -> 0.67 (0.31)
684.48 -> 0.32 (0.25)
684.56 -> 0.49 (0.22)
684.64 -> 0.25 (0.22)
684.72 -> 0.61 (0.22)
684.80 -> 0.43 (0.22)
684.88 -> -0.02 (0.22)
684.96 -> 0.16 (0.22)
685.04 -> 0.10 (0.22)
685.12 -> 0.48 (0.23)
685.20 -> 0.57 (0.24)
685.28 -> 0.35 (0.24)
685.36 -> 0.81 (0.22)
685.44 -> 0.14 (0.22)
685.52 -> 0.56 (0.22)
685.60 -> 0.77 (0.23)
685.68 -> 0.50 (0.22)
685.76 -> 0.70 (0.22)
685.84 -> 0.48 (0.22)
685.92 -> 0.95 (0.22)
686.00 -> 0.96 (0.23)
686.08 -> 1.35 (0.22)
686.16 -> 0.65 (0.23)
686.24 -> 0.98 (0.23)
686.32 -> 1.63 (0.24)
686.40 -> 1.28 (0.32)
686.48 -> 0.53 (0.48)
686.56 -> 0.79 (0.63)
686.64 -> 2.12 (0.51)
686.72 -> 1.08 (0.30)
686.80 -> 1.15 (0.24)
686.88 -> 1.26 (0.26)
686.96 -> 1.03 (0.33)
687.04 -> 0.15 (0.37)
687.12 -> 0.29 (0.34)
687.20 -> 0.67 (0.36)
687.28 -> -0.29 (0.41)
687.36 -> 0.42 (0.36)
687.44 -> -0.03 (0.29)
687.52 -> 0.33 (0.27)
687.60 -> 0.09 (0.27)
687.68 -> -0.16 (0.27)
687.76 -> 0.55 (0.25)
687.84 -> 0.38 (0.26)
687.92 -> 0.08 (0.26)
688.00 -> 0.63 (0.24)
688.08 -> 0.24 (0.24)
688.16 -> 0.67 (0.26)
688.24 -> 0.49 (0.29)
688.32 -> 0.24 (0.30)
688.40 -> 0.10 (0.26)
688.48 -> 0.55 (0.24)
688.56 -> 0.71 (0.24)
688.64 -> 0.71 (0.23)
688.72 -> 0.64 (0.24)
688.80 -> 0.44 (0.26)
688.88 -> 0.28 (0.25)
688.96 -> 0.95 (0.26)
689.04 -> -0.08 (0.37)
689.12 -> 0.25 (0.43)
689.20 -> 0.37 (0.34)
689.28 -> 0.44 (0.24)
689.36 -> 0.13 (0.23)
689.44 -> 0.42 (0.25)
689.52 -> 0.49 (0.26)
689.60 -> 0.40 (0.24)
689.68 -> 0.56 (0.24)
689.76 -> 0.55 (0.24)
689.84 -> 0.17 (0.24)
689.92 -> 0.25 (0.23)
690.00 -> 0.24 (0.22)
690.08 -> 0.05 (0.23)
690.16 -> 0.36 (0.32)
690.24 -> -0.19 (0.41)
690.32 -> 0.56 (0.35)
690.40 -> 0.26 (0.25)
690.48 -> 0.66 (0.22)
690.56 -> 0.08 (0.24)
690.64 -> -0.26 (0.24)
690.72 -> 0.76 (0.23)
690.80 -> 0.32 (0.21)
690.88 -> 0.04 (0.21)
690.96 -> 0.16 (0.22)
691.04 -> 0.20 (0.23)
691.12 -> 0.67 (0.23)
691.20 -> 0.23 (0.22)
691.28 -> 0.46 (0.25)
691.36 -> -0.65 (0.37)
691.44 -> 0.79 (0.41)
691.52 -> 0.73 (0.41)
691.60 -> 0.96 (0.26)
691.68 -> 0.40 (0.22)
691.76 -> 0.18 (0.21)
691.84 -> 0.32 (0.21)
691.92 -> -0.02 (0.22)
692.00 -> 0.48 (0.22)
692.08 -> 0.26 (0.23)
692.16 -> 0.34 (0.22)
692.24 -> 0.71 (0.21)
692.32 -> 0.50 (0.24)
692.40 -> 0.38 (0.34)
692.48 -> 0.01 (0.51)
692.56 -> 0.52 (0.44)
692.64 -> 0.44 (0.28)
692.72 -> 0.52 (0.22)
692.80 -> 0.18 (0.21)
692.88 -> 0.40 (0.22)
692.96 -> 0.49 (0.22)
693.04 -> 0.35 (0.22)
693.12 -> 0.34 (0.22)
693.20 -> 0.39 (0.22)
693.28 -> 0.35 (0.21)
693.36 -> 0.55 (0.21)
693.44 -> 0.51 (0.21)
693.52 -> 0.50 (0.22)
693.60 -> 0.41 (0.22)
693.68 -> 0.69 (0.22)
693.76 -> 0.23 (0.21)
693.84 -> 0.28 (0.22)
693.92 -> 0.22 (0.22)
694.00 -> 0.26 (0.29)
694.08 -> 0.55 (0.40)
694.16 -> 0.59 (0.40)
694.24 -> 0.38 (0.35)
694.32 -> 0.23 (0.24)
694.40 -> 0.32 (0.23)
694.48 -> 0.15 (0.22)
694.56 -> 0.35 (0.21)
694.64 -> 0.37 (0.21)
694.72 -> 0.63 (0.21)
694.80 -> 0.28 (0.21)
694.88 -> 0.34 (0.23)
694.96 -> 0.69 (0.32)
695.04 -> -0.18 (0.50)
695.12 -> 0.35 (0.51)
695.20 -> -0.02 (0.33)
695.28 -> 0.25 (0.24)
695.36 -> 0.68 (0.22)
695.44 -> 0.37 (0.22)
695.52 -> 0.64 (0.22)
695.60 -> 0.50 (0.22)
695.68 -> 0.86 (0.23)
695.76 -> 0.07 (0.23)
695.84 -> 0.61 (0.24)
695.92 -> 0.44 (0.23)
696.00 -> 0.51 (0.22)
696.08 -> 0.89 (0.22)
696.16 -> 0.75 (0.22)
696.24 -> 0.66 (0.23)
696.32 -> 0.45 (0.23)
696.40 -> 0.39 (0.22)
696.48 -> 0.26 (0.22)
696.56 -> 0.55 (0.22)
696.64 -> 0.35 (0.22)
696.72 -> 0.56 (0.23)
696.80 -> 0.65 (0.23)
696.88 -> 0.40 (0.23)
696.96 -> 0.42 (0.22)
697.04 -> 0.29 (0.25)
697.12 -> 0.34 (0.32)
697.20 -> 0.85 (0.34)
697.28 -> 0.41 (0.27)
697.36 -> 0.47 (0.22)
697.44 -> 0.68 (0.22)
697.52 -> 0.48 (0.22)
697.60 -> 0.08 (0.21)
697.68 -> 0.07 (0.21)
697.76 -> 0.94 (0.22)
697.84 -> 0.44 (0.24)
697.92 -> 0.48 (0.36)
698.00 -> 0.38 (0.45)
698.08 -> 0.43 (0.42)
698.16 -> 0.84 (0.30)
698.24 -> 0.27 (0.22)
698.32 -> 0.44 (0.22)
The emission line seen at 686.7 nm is [O II] 3727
